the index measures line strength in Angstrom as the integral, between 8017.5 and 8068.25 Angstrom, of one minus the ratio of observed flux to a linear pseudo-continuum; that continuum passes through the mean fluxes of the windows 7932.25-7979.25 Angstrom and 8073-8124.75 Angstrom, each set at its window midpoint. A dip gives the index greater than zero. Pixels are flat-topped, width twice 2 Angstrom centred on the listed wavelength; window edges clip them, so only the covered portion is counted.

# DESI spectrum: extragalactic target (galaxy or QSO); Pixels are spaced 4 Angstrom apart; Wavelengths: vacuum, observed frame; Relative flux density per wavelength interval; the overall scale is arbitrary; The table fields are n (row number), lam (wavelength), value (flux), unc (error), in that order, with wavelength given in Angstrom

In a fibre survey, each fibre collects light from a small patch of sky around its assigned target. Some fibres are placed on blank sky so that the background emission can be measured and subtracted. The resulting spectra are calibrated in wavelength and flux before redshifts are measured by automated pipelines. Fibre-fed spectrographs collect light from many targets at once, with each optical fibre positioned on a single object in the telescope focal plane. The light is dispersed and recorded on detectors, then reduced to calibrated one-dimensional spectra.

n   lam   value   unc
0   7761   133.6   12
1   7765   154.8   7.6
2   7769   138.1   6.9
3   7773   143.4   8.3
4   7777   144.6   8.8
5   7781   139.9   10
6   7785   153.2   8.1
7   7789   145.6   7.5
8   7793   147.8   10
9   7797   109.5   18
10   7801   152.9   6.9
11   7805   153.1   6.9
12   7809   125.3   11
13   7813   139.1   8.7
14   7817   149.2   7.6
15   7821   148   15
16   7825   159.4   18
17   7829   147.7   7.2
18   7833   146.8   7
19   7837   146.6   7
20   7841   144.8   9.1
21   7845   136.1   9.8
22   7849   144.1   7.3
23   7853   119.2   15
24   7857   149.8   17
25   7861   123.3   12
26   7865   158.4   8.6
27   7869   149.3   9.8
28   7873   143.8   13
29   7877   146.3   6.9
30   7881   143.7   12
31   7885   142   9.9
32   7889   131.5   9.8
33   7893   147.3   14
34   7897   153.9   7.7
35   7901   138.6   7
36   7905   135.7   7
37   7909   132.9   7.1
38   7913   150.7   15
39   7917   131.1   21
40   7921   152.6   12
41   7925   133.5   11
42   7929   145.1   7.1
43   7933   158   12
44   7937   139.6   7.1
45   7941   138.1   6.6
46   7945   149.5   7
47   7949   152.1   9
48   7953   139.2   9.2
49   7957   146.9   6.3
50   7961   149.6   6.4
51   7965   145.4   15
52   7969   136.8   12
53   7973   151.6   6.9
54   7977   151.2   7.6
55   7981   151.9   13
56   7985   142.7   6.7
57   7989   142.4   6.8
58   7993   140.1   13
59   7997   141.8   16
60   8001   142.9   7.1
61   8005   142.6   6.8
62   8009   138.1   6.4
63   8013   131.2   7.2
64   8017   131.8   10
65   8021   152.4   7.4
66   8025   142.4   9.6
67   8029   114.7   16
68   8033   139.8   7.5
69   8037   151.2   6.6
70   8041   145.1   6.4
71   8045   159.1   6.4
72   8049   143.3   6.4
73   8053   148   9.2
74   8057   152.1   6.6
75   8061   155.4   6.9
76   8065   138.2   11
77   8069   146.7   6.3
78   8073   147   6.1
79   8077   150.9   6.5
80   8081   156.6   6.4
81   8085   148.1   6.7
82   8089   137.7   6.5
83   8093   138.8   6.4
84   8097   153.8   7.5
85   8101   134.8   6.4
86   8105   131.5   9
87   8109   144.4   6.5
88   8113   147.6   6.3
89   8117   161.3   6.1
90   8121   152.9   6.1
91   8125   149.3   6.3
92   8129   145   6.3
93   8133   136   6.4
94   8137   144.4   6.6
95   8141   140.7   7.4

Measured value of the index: 0.59 Angstrom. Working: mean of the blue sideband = 146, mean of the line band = 145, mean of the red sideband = 147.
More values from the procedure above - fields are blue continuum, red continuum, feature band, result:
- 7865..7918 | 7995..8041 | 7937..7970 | -0.8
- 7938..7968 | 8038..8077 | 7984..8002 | 0.6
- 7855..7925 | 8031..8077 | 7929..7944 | -0.1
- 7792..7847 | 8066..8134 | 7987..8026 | 1.2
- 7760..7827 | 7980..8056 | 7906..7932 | 0.2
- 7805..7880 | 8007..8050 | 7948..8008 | -1.4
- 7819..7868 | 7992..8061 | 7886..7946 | 0.4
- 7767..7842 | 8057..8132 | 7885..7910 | 0.8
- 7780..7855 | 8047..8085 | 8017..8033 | 1.2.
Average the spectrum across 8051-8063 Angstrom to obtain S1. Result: 152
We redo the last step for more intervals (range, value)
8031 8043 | 145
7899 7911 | 136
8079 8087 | 152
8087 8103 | 141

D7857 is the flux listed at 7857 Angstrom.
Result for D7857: 149.8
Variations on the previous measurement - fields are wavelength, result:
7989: 142.4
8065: 138.2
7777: 144.6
